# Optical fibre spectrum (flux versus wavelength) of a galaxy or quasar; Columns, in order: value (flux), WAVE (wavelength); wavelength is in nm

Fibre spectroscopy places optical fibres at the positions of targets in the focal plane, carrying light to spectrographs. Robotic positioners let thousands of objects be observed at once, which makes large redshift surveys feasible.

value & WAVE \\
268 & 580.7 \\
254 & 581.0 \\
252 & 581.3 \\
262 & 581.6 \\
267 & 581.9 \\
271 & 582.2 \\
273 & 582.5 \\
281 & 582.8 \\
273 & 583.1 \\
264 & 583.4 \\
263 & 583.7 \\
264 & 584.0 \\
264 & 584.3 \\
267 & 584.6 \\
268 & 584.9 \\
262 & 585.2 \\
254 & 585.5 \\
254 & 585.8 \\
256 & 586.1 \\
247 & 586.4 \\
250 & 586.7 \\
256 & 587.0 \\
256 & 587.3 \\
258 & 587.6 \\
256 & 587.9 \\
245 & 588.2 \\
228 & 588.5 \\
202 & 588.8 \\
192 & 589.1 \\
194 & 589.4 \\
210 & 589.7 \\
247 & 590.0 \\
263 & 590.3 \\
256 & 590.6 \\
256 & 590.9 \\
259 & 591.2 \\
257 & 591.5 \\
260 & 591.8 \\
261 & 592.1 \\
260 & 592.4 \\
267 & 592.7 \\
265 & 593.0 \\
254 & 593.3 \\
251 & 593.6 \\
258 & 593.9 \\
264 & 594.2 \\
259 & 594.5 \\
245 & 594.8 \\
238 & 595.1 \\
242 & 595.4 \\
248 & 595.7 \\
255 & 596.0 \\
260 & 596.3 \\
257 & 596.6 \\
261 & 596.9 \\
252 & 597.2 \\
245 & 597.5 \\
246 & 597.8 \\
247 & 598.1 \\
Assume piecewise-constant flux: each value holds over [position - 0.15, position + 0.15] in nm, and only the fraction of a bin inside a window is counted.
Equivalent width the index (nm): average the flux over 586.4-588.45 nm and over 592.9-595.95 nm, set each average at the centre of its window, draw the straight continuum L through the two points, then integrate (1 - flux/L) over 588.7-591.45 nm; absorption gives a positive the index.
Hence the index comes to 0.21 nm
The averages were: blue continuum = 252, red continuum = 252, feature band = 232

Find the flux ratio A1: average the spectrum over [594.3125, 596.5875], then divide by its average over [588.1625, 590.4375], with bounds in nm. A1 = 1.13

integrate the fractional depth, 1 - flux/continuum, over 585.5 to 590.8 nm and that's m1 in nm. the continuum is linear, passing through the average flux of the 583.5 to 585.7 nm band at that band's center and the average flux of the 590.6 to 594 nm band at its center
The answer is 0.43 nm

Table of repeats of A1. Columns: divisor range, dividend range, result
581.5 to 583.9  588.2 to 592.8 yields 0.89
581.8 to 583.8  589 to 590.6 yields 0.83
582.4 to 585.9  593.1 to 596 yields 0.95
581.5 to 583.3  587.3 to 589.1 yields 0.87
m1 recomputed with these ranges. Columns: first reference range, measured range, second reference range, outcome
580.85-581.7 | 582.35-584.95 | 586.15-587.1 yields -0.15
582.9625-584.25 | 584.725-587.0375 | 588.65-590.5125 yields -0.07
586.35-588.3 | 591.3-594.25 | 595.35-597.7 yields -0.08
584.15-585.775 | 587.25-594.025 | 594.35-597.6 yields 0.29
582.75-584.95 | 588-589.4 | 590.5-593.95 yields 0.25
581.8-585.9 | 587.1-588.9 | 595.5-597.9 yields 0.13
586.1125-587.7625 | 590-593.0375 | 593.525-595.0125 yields -0.06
